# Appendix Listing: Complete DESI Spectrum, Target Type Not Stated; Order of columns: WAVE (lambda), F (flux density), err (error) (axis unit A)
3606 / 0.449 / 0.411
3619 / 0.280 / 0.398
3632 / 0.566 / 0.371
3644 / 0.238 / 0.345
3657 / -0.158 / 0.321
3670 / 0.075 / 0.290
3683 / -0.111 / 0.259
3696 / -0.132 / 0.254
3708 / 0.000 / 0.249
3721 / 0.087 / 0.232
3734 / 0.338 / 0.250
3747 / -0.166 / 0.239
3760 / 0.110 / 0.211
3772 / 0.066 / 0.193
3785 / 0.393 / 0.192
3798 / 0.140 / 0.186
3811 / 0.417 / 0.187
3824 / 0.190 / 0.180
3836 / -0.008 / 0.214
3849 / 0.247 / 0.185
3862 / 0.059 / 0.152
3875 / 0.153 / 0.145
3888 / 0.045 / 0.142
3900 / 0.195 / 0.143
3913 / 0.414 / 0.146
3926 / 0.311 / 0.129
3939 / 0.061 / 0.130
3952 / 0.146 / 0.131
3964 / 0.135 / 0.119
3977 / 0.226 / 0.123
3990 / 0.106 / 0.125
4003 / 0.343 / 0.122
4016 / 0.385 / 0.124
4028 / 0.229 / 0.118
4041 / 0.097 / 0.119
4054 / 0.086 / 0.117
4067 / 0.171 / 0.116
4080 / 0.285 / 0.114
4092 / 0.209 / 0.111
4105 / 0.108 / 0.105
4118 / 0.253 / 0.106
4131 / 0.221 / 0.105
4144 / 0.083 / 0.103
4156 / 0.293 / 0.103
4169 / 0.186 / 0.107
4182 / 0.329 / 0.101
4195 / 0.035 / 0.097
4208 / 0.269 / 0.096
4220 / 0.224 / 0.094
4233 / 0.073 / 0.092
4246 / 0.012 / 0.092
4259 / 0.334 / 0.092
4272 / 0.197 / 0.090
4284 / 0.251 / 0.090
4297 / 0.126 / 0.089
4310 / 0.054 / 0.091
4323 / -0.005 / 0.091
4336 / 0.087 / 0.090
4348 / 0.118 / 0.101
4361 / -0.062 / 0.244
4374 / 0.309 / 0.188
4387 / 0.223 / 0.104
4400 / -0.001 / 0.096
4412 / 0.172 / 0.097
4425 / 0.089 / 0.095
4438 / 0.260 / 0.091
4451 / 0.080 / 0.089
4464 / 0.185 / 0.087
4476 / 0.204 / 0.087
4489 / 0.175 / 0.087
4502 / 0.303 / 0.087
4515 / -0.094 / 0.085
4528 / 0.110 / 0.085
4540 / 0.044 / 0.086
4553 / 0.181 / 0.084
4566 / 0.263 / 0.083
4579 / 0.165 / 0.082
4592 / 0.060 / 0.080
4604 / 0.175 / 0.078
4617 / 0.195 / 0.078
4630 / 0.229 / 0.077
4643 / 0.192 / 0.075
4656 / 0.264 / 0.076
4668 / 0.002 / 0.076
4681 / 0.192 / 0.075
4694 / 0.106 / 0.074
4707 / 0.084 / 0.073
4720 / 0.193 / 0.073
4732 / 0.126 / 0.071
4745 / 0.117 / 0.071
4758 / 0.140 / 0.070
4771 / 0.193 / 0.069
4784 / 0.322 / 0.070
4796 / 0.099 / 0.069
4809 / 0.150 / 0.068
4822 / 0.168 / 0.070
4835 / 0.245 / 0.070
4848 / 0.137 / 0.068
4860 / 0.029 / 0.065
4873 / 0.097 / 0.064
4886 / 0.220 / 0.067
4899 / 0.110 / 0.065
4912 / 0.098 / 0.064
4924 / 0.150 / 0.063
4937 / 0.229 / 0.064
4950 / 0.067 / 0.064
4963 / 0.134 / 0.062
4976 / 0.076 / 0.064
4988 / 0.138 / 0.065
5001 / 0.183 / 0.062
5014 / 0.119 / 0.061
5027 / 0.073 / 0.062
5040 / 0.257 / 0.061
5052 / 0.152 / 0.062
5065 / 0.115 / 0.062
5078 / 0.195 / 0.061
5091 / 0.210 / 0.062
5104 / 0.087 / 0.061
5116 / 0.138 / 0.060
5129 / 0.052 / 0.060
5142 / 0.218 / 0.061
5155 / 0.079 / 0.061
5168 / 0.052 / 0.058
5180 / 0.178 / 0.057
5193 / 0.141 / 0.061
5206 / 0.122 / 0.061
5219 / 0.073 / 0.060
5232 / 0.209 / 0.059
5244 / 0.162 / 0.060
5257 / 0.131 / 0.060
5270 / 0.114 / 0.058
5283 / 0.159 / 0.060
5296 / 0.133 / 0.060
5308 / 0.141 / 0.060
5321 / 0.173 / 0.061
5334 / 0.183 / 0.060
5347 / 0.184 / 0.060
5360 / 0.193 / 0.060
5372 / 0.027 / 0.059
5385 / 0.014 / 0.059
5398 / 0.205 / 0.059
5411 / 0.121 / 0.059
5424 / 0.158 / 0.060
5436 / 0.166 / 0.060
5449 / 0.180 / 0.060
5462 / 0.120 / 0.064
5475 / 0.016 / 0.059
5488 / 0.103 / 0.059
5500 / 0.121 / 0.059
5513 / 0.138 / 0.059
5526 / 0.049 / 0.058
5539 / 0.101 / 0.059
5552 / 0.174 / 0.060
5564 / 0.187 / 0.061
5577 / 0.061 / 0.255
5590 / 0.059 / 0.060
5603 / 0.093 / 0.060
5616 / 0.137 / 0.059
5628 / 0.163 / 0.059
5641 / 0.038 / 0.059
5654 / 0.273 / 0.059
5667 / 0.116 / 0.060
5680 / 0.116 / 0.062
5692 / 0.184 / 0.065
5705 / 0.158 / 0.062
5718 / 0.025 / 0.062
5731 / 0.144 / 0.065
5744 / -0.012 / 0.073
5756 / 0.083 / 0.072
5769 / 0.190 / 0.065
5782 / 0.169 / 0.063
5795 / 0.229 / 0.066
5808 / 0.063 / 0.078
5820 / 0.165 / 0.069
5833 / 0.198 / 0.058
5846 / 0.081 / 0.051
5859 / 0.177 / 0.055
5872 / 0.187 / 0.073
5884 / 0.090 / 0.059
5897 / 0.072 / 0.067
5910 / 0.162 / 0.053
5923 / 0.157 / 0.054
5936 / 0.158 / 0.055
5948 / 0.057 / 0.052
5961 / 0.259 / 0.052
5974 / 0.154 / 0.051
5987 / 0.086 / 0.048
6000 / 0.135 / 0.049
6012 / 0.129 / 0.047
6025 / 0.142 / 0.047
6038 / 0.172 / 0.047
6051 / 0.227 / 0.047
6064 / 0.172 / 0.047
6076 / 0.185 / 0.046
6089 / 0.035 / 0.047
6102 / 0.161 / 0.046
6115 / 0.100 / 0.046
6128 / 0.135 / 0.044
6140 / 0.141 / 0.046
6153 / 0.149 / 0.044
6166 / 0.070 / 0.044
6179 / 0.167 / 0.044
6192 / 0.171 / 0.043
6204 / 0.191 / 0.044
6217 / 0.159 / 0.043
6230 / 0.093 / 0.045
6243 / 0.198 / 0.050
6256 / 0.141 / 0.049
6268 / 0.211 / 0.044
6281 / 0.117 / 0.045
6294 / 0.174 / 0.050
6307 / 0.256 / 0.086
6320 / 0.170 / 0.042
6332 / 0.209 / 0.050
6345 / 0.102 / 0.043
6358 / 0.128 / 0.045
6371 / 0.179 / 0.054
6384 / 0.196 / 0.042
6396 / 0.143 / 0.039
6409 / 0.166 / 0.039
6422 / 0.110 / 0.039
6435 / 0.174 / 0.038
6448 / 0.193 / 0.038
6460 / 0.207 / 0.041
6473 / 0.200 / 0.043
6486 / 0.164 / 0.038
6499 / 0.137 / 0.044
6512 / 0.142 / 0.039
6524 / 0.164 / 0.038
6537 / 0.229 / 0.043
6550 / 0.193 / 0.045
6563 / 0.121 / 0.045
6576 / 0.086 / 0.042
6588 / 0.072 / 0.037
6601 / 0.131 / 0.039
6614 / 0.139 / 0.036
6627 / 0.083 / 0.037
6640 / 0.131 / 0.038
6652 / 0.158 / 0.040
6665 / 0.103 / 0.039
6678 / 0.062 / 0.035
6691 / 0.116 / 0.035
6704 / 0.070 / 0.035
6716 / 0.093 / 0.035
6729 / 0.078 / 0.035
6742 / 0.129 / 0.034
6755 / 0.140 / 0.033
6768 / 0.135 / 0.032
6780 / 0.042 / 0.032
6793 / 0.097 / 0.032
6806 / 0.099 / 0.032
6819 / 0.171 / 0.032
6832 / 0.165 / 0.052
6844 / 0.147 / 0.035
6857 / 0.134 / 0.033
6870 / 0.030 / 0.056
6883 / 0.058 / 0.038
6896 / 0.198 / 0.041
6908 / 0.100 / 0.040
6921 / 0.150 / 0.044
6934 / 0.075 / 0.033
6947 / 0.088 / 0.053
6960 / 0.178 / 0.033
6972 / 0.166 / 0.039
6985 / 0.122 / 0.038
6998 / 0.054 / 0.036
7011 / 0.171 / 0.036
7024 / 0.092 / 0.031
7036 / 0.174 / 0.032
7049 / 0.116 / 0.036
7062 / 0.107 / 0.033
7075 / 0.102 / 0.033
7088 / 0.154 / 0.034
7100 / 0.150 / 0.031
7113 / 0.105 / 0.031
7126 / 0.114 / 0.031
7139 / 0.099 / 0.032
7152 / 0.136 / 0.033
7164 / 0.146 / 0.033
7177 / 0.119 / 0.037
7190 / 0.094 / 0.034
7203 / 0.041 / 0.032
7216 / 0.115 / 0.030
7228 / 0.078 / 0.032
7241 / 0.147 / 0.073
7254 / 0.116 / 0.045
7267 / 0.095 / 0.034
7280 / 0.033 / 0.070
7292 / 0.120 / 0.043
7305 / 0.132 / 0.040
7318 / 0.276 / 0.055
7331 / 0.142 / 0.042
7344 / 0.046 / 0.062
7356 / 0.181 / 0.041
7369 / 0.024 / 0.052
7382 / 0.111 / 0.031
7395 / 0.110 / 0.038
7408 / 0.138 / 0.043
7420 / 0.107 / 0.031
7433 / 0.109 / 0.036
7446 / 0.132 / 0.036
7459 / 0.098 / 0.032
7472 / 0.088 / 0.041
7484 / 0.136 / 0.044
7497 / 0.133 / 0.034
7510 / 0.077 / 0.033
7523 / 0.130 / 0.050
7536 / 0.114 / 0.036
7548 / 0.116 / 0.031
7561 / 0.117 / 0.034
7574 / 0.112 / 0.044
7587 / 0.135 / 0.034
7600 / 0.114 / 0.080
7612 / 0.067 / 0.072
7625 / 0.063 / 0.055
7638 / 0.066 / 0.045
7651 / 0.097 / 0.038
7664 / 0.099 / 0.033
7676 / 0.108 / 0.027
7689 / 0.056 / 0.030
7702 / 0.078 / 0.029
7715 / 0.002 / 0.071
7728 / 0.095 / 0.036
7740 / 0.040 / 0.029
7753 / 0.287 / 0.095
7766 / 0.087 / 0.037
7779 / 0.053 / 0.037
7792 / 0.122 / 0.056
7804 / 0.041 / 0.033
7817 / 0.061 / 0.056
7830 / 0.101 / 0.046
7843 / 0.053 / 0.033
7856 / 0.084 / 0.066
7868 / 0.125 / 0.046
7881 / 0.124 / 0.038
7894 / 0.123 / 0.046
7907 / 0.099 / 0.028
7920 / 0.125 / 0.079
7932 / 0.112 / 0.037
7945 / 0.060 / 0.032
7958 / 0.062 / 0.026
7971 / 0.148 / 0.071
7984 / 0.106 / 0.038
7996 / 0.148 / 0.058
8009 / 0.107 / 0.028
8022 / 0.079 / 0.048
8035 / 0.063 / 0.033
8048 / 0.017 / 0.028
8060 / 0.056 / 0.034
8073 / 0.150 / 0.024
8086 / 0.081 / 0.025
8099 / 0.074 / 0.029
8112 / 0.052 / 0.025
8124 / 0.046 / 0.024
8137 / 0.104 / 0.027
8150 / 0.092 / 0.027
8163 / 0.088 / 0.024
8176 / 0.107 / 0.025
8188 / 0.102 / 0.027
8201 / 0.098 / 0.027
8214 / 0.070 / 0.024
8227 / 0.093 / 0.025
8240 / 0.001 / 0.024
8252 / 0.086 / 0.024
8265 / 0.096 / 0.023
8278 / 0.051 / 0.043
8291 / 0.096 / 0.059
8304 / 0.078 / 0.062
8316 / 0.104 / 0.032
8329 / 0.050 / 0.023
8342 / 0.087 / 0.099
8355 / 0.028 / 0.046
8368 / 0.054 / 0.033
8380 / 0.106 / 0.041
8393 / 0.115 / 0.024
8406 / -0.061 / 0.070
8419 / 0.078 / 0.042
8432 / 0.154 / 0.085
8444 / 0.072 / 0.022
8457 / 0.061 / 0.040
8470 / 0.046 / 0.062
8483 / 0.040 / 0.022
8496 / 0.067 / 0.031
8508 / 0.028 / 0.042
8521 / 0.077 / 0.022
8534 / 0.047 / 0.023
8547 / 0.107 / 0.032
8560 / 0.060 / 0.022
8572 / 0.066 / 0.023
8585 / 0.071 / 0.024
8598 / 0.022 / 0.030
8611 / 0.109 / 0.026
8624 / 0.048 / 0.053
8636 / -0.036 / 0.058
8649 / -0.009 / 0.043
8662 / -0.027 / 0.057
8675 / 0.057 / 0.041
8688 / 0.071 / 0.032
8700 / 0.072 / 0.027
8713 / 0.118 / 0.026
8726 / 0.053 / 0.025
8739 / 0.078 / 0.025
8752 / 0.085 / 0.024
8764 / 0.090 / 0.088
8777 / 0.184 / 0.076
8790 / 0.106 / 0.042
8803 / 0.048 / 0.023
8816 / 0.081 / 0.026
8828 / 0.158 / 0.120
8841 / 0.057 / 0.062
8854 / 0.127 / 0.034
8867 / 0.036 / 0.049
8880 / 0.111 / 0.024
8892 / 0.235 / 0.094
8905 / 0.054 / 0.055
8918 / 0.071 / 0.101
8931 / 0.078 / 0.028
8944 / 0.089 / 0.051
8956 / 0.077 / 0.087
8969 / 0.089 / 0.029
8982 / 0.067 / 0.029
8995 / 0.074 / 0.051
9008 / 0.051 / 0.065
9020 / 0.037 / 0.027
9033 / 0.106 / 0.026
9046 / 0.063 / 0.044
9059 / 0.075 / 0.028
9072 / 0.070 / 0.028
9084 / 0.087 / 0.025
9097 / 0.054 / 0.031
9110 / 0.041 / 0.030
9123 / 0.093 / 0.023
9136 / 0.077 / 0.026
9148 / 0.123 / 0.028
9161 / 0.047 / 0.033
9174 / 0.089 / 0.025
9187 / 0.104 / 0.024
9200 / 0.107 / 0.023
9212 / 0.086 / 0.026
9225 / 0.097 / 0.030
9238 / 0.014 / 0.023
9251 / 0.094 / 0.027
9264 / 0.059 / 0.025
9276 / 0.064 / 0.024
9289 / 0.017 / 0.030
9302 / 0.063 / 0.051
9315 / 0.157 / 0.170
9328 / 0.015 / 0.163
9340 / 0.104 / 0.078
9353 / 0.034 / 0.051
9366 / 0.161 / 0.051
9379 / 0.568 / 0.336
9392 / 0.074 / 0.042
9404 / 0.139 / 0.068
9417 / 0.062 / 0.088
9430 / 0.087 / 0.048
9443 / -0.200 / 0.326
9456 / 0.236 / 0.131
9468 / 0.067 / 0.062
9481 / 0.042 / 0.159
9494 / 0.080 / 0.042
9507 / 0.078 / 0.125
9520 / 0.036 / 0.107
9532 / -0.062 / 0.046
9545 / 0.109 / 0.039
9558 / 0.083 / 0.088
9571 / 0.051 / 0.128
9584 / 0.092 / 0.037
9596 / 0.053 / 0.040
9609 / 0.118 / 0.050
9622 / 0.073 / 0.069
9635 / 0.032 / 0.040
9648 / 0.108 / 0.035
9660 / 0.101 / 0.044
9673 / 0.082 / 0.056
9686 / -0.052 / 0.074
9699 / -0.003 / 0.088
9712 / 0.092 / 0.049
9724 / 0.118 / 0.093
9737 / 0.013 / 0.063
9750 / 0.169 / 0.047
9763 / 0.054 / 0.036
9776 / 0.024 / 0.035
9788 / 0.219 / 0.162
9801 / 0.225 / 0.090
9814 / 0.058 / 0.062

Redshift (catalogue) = 0.55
